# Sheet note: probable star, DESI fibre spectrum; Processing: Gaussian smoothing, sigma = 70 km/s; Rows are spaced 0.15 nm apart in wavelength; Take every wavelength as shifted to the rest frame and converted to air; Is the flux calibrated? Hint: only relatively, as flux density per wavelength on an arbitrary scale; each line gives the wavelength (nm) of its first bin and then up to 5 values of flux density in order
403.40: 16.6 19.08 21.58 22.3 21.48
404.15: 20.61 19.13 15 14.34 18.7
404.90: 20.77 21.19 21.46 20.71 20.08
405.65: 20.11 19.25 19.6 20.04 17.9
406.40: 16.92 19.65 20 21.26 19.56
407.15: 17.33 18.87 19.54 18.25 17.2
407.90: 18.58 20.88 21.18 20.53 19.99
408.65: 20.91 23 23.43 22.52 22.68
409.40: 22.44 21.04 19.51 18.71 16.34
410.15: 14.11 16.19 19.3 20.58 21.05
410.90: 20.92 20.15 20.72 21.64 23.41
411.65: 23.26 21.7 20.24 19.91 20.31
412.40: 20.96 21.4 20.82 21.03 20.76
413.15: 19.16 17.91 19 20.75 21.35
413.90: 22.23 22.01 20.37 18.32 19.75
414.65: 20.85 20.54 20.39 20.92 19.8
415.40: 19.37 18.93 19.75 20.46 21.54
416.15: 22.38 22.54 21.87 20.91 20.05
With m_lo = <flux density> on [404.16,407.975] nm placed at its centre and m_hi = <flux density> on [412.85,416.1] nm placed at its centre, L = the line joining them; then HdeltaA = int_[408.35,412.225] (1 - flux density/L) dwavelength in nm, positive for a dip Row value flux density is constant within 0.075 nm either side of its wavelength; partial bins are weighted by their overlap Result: -0.18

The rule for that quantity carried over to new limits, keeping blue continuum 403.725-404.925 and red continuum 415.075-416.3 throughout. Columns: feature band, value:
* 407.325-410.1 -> -0.094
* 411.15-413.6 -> -0.083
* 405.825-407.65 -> 0.027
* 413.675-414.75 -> -0.020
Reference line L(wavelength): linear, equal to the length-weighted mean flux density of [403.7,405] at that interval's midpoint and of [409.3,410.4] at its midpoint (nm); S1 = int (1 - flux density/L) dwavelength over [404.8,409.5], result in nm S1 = -0.34 nm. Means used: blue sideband 19.2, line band 20.2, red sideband 18.5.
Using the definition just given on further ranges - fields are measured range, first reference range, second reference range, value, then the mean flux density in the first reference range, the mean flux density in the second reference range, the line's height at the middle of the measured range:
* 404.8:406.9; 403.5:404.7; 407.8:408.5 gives -0.03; 19.2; 20.1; 19.6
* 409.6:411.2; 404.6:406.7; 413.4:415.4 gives 0.10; 19.5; 20.5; 20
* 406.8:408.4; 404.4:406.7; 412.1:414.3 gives 0.01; 19.1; 20.5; 19.5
